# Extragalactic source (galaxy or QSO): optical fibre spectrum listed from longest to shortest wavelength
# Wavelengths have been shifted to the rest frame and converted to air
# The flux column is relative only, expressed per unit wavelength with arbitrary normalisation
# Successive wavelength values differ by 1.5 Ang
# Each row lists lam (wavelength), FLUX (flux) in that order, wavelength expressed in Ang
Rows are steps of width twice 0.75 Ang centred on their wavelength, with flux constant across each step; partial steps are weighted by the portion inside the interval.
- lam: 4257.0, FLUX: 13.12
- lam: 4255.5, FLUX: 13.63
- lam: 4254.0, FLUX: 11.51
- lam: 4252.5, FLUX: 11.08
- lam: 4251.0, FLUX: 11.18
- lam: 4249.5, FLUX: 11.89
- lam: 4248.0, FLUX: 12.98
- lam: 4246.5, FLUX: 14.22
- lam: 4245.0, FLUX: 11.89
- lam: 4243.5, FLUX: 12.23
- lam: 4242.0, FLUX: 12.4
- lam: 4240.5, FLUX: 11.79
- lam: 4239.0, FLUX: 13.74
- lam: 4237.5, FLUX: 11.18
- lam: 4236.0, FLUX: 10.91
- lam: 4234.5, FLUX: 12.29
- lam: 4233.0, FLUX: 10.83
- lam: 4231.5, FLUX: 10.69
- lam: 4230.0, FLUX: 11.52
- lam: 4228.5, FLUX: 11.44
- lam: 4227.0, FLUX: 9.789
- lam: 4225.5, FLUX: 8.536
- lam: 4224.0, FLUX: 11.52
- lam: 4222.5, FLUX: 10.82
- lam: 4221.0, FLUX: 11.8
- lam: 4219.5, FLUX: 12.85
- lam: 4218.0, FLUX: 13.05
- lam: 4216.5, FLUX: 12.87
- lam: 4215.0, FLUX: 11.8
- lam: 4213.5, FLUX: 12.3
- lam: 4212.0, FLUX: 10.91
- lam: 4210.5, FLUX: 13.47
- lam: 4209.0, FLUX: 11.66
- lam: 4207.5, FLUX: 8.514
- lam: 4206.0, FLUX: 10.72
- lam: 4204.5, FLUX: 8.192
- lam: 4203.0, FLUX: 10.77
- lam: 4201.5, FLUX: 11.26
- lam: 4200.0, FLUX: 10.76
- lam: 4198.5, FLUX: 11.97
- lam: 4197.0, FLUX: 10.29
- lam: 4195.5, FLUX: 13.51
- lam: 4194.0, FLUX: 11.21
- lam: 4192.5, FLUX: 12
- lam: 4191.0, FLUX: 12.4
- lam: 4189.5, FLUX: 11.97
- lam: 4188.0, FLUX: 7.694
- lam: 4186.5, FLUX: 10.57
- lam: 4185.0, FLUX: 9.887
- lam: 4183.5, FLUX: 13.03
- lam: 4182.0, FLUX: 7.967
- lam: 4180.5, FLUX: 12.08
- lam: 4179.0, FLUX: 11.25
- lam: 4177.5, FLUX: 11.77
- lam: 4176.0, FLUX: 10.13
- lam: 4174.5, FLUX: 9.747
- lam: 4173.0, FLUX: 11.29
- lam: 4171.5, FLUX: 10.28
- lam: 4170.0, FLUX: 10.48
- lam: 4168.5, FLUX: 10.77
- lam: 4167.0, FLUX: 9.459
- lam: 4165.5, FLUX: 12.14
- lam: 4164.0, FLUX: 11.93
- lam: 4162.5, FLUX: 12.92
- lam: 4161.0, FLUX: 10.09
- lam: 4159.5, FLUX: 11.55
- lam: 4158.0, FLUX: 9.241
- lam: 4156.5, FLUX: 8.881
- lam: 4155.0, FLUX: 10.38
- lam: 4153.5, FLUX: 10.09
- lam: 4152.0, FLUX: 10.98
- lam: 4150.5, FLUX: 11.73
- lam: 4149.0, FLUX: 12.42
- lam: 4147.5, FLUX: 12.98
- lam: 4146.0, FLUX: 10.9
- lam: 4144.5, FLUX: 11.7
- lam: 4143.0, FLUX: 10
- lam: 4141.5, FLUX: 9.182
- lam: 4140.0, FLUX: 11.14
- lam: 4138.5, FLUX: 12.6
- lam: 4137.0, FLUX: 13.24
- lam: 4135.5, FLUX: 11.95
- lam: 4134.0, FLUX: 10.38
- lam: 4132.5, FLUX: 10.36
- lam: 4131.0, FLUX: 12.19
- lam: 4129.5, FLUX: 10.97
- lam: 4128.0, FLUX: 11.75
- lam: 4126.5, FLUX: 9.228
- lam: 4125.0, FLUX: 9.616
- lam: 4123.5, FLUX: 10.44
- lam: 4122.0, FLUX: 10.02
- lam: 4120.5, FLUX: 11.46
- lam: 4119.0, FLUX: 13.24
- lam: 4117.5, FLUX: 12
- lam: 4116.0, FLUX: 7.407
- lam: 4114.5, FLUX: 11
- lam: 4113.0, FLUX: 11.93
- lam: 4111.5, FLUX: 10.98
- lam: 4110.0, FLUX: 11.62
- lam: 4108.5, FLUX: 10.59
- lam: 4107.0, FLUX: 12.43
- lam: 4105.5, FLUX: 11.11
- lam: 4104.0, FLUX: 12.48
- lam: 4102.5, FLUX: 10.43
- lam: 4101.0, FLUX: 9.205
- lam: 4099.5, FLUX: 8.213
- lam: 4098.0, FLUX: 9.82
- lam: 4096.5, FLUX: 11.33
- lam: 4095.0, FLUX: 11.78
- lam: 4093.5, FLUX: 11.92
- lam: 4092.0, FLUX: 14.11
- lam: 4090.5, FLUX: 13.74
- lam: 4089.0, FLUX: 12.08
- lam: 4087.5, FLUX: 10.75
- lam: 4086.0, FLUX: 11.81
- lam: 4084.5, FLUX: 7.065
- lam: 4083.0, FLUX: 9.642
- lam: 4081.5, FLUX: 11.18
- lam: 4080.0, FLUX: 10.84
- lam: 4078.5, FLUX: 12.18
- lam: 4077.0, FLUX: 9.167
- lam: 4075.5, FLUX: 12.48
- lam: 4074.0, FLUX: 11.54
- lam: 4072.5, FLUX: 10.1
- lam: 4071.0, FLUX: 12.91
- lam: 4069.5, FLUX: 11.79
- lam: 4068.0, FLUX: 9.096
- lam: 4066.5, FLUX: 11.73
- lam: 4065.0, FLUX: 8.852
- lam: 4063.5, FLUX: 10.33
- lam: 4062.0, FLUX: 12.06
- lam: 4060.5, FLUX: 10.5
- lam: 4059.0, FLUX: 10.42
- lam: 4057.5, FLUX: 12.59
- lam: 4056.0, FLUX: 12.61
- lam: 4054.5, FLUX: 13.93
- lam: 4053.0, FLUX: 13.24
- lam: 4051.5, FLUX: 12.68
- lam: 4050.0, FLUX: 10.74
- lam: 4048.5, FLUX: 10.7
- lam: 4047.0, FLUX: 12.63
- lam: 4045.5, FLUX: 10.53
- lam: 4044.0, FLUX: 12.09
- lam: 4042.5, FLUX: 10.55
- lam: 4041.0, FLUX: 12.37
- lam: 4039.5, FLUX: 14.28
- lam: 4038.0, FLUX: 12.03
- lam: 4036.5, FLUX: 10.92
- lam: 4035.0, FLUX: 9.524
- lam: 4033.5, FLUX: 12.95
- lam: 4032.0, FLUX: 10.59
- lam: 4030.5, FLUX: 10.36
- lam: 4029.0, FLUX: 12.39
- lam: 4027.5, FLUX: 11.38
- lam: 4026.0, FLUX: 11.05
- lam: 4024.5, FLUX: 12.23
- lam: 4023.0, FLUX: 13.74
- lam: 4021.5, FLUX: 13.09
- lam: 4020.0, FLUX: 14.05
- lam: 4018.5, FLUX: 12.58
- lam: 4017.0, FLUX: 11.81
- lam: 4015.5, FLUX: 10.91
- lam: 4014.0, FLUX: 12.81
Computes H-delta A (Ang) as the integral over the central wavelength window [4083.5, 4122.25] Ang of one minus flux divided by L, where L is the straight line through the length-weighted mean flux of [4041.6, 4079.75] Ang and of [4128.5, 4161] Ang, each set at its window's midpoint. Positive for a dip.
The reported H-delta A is 0.5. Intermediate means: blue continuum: 11.4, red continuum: 11.1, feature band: 11.1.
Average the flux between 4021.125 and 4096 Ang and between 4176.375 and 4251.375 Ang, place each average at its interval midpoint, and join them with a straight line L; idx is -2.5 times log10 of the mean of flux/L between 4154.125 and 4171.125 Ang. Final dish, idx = 0.07 mag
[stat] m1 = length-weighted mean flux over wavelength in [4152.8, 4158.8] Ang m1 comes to 9.66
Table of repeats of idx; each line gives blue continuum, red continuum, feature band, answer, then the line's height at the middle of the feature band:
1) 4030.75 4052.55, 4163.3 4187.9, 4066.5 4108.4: 0.02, 11.3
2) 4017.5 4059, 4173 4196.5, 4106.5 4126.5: 0.06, 11.5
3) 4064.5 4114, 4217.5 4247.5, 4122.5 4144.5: 0.03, 11.3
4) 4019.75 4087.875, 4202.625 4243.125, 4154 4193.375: 0.06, 11.4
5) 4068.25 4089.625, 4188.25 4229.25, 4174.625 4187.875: 0.06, 11.2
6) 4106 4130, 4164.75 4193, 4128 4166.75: -0.03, 10.8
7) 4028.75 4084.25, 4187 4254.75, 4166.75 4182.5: 0.09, 11.4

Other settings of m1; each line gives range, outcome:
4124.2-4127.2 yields 9.44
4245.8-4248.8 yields 13.6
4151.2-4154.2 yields 10.6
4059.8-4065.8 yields 10.4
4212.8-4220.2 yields 12.6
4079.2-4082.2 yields 11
